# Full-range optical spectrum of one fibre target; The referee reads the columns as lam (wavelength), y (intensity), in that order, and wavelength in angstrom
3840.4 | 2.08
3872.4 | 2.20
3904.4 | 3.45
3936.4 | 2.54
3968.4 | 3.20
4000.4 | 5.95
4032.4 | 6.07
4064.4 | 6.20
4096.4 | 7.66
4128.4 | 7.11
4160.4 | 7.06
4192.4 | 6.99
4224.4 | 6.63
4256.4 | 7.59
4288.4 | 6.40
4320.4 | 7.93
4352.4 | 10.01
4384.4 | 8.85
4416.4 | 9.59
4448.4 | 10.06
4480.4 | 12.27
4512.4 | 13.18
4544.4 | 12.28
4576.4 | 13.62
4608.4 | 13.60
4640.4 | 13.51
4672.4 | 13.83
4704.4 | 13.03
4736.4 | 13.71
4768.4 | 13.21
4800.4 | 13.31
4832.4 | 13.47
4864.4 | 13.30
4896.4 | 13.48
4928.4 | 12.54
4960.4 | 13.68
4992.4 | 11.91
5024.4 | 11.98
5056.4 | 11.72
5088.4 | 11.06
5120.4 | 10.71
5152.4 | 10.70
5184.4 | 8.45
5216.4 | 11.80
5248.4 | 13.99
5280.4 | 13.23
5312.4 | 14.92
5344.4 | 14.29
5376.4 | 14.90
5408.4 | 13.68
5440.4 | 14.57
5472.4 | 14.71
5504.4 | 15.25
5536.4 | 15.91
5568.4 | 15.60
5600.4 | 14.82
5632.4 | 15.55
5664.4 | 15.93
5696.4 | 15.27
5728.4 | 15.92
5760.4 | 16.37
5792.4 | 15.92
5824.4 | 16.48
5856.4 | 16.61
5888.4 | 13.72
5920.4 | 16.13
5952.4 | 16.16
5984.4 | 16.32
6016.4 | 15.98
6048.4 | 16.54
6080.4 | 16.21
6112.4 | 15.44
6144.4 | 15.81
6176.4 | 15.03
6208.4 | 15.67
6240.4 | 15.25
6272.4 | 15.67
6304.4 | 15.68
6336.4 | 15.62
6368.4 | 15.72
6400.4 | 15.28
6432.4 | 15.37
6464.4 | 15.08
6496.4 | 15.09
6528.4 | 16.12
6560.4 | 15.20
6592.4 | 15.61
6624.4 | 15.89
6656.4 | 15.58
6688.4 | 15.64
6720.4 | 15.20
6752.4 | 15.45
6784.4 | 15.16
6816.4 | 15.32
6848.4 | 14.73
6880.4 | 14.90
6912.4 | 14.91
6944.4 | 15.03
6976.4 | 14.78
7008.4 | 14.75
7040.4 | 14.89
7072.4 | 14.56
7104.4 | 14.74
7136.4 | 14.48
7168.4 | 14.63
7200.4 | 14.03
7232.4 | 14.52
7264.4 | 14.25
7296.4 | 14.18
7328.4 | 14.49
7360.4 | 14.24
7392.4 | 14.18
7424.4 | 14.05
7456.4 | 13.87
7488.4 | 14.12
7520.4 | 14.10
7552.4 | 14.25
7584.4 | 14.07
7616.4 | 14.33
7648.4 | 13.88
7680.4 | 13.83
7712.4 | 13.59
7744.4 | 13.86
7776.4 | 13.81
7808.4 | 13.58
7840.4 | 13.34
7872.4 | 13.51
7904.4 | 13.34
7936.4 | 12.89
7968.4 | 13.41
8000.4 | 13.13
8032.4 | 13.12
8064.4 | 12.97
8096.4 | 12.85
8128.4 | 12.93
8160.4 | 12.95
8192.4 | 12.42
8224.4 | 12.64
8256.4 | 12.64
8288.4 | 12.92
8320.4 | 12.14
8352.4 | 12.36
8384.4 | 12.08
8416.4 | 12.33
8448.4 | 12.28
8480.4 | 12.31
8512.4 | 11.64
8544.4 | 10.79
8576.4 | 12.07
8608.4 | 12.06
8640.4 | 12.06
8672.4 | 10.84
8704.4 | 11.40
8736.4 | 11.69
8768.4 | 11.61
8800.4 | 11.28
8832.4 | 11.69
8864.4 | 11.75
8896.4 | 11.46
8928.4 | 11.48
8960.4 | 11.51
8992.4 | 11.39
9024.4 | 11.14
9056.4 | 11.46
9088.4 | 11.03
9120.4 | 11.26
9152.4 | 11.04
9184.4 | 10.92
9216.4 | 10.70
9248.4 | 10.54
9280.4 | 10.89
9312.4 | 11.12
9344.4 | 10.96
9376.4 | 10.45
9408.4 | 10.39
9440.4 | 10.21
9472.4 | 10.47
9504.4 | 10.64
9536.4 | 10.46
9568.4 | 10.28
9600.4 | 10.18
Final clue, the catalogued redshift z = 0.000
